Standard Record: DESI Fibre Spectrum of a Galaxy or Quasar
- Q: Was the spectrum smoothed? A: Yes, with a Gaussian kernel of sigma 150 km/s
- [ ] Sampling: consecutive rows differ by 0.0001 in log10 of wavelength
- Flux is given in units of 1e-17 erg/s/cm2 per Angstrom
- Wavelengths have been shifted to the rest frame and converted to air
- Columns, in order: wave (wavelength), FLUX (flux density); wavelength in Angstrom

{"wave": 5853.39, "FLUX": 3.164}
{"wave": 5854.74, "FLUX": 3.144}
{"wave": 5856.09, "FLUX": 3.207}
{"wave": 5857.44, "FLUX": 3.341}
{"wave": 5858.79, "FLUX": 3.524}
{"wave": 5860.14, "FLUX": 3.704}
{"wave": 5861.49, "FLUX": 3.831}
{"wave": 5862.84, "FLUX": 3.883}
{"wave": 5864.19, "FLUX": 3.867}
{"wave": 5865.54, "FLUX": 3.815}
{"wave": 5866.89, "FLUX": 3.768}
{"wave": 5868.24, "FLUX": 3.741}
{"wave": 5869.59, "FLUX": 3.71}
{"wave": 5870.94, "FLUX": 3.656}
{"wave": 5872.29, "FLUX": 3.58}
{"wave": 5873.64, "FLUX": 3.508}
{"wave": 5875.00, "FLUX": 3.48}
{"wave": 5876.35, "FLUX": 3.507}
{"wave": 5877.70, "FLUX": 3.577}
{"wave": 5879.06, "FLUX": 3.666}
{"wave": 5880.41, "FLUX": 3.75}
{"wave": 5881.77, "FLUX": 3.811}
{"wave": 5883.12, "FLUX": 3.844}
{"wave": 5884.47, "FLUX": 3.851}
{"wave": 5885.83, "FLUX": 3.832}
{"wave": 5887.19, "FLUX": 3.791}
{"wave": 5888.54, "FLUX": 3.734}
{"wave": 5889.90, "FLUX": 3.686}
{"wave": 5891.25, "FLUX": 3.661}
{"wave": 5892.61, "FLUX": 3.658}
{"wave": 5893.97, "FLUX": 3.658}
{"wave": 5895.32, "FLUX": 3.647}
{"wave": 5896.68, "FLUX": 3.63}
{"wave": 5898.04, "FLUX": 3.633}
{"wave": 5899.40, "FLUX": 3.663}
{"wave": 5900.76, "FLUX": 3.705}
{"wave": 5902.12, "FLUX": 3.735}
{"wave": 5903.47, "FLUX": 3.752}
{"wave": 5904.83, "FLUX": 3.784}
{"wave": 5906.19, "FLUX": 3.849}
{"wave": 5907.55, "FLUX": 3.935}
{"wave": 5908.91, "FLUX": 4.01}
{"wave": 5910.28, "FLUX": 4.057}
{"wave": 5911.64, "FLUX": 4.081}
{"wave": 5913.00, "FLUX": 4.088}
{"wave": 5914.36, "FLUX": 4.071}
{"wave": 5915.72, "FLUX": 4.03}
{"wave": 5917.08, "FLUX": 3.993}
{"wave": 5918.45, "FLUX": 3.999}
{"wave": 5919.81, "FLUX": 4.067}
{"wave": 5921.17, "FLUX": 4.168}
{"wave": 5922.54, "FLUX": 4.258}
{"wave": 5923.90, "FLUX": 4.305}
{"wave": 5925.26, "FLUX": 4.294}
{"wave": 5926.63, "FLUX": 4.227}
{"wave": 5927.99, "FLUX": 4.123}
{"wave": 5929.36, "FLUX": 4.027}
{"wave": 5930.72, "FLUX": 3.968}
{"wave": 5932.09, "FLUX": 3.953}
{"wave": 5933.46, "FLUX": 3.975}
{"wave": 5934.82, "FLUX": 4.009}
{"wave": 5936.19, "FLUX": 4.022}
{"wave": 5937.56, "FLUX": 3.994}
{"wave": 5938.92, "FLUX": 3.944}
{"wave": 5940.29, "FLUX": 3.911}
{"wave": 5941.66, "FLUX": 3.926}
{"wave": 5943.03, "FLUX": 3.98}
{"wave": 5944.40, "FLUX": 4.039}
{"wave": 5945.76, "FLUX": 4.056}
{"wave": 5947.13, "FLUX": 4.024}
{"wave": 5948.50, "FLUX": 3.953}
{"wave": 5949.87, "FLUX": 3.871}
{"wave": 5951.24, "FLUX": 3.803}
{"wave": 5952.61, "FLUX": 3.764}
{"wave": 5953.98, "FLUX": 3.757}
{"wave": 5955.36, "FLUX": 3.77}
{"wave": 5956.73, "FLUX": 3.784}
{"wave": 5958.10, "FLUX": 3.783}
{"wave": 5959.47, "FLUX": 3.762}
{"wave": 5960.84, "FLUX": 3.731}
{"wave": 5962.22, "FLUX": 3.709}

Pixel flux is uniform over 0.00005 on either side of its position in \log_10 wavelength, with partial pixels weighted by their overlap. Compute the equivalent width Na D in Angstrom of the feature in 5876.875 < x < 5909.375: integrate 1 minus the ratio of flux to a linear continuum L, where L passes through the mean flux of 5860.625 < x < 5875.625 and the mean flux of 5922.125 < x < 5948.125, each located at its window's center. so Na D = 0.83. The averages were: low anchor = 3.71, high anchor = 4.05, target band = 3.74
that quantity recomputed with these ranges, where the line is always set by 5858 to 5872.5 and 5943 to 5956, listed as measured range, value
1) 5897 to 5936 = -1.6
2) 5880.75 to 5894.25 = 0.1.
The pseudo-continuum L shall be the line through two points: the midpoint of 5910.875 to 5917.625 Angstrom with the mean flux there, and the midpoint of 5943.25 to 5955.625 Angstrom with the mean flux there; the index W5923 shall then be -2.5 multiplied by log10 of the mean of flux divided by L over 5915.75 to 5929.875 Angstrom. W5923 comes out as -0.03 mag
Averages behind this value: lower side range 4.06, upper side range 3.9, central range 4.14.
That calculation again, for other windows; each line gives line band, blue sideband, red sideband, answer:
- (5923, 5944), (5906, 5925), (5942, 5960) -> -0.019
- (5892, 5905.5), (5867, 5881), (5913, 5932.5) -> 0.052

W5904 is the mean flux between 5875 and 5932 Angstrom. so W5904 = 3.88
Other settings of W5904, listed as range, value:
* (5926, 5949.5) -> 4.01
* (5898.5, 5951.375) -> 3.99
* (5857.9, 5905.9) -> 3.7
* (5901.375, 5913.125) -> 3.91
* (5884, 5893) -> 3.74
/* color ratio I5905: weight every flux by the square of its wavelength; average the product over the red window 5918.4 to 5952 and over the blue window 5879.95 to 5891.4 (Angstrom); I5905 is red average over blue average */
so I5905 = 1.09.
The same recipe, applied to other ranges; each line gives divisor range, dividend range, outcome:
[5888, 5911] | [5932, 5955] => 1.06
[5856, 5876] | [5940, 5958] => 1.10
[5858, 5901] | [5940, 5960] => 1.07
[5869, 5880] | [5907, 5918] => 1.14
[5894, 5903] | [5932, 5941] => 1.10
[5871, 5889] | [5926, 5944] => 1.11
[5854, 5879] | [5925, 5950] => 1.14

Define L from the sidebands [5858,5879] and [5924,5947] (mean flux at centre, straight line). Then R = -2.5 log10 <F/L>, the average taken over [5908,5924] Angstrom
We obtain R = -0.04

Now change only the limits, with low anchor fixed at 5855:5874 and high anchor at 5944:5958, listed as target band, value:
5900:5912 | -0.03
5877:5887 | -0.02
